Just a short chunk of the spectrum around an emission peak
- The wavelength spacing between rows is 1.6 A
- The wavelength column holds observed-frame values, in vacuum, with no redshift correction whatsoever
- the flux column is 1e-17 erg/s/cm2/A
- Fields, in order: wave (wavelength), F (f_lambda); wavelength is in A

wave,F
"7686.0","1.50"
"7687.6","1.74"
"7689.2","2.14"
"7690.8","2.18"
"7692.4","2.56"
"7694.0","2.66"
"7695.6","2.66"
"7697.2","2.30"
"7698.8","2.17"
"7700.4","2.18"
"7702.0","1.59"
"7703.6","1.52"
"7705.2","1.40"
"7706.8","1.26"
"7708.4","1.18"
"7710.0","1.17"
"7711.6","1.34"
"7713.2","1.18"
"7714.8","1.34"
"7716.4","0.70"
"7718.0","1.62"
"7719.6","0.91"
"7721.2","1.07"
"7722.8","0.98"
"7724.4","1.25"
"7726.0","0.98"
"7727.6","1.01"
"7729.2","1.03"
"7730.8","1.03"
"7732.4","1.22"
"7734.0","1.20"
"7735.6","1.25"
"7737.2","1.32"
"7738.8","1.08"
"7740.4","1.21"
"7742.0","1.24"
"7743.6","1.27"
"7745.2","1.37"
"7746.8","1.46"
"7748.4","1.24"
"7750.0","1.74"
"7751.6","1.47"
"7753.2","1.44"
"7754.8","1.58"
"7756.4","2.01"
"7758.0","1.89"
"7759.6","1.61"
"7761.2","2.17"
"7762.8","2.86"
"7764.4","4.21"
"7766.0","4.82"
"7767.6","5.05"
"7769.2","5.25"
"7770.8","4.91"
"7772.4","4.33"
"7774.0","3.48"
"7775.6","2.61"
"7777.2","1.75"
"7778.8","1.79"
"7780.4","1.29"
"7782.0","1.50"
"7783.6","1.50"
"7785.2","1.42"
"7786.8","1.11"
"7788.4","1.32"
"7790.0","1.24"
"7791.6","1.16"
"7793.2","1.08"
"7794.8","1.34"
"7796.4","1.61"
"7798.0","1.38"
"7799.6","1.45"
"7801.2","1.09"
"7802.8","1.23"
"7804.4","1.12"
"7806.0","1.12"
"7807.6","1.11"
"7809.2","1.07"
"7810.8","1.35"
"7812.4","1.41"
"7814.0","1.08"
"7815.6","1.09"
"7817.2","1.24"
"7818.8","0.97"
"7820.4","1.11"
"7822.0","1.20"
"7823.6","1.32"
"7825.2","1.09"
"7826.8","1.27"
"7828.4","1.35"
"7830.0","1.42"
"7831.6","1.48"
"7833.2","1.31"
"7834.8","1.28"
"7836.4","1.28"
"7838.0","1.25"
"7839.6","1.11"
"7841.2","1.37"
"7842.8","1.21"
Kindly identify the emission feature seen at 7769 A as [O III]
